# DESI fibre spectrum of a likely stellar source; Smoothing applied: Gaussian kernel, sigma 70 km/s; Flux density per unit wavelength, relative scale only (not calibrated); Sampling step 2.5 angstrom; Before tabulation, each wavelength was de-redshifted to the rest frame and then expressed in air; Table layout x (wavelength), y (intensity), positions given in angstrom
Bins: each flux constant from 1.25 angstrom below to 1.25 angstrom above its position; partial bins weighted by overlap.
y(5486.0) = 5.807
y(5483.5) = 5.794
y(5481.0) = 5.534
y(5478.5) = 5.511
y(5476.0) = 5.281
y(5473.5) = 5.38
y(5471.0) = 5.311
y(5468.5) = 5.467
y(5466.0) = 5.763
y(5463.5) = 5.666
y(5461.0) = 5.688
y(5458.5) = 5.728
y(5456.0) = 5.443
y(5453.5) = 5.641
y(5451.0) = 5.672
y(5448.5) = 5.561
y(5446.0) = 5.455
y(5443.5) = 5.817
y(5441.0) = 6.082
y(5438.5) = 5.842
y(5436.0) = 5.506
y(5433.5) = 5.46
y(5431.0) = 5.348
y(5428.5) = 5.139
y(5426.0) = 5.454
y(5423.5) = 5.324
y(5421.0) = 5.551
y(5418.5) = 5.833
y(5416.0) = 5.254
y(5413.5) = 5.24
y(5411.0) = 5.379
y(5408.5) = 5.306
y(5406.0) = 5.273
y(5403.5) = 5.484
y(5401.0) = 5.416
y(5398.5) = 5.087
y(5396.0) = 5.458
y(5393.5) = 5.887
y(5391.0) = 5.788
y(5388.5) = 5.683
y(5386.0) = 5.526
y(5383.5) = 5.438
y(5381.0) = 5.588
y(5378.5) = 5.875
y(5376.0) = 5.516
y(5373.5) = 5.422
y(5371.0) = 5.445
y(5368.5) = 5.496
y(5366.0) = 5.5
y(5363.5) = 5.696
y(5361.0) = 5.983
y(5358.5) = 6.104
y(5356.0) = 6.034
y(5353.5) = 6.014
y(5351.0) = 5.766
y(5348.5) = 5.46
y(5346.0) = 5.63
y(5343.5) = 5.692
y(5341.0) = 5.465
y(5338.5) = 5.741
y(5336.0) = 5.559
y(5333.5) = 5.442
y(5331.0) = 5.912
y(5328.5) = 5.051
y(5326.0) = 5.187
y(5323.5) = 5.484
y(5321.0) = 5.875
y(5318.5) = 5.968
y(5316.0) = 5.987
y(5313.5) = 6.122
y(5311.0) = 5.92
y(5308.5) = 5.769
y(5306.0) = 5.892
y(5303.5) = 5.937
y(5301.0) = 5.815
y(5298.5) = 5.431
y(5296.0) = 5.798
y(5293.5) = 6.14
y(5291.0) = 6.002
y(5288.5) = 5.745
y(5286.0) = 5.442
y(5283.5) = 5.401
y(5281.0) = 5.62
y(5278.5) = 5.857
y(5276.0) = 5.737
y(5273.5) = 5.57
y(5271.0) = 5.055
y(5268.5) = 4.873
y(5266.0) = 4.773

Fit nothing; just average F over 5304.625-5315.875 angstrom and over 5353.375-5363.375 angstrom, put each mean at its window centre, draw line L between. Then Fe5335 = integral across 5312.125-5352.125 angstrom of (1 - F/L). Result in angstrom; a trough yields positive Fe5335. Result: 2.1 angstrom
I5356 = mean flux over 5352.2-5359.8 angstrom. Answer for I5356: 6.05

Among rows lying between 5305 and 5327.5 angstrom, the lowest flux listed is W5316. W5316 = 5.187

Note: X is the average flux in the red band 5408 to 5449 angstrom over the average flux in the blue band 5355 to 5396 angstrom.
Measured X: 0.97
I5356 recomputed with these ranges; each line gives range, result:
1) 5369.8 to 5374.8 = 5.43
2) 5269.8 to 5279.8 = 5.56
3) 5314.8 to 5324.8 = 5.82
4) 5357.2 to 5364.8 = 5.93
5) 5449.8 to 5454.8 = 5.65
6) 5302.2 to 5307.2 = 5.91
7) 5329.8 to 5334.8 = 5.67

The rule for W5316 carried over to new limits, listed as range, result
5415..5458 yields 5.139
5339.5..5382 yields 5.422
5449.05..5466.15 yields 5.443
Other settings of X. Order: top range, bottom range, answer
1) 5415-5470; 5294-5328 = 0.97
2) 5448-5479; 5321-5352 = 1.00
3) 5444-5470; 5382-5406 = 1.02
